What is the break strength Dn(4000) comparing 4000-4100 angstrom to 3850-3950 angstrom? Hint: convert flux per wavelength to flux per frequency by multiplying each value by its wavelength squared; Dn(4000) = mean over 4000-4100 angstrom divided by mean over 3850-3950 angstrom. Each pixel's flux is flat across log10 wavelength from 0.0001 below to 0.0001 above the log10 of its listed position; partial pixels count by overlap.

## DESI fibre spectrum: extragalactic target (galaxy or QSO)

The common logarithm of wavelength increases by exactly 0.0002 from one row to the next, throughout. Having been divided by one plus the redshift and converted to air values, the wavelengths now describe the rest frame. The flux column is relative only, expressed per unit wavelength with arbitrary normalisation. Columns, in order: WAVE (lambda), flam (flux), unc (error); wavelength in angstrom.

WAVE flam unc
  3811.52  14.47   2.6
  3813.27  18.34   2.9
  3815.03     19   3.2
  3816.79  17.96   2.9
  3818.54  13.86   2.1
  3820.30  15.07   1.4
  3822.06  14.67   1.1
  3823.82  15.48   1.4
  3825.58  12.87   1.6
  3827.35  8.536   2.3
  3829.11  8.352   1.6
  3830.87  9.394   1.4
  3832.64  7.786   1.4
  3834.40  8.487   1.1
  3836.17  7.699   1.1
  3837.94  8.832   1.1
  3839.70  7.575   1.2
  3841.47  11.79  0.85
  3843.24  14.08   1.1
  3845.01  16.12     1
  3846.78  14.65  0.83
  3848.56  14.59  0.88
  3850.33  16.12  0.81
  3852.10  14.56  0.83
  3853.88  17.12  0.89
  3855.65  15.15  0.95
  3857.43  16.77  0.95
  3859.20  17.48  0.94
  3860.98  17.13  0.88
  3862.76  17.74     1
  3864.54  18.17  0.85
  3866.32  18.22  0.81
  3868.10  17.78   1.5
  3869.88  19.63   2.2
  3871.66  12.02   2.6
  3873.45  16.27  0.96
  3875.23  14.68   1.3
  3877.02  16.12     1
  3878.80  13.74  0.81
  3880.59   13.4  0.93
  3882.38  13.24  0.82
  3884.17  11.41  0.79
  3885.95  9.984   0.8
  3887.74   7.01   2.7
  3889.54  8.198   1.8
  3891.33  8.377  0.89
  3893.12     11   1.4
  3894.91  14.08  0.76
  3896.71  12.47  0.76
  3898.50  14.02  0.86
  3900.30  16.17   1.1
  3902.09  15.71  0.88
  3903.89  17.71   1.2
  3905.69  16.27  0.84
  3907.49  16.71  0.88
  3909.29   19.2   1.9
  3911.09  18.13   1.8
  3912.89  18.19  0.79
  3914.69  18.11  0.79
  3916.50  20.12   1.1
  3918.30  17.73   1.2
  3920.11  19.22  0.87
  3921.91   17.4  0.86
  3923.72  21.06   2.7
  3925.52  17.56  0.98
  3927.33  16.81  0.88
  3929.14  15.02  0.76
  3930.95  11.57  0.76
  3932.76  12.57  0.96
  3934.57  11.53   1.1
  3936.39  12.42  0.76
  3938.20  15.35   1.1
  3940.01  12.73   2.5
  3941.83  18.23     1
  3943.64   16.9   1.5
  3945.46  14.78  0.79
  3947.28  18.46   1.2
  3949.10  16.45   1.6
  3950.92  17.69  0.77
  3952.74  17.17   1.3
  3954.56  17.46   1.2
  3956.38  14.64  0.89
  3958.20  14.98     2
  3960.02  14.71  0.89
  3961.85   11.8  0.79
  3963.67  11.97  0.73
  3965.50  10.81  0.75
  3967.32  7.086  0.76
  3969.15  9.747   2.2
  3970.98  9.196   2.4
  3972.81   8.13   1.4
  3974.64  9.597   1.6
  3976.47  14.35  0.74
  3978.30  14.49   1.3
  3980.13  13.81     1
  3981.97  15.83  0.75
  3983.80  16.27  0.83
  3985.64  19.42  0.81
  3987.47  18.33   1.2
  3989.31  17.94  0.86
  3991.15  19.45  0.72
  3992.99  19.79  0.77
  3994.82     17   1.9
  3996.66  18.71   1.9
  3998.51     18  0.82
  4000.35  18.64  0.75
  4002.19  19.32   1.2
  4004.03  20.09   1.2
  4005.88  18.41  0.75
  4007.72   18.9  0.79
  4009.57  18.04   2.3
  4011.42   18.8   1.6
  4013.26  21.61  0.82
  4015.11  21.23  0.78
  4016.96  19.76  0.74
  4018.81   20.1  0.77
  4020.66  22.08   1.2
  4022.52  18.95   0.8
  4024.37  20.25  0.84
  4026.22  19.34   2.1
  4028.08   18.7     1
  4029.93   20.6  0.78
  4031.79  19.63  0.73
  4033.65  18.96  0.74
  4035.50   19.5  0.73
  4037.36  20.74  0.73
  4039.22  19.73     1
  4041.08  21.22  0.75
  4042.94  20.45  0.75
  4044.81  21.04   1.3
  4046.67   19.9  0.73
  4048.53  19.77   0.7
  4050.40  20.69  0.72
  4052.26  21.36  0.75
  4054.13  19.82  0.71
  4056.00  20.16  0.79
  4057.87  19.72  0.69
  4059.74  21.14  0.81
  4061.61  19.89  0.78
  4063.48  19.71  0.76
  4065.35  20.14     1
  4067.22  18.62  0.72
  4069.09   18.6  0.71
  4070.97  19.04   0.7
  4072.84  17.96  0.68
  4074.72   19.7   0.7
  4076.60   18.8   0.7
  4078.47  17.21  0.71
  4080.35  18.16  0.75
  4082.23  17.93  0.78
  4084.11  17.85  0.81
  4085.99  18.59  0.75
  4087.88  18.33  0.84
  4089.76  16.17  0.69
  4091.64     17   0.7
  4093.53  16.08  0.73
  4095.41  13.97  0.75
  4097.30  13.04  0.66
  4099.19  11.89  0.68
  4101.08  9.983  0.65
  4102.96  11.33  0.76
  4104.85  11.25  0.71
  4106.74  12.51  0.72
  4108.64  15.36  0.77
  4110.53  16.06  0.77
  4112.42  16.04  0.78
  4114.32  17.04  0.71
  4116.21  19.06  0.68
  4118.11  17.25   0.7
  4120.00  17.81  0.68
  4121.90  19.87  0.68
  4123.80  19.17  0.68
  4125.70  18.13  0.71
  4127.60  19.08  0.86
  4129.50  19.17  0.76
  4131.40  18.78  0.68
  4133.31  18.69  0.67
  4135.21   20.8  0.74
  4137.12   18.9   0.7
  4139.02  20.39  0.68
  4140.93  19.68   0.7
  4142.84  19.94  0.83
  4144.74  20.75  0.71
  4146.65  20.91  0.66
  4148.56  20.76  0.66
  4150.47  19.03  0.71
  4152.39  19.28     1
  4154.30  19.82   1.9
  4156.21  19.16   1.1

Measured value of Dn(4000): 1.3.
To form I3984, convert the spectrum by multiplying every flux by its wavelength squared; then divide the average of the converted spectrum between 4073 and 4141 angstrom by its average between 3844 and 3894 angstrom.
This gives 1.3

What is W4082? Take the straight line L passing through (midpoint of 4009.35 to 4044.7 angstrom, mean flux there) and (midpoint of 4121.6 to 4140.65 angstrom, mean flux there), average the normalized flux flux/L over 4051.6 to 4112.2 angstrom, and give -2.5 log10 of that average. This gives 0.15 mag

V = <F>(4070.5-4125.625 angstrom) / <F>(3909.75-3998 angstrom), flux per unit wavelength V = 1.06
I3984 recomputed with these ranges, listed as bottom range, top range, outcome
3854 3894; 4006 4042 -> 1.50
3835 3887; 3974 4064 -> 1.42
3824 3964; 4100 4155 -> 1.37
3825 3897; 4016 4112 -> 1.53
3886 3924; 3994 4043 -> 1.35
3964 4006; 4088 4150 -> 1.20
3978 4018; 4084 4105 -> 0.83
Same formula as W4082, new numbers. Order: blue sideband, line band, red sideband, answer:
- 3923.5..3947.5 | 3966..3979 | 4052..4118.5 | 0.45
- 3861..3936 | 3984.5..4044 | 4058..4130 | -0.19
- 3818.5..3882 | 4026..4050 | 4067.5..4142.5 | -0.22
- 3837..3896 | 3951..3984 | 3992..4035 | 0.34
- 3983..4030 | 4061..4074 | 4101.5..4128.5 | -0.09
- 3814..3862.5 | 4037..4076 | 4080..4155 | -0.20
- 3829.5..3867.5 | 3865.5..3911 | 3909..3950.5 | 0.06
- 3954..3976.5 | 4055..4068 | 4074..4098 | -0.24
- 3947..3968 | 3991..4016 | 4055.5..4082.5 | -0.17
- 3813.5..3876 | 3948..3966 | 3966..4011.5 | 0.04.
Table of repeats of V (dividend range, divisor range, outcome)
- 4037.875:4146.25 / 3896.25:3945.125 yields 1.11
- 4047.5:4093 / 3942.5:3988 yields 1.34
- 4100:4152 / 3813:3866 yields 1.28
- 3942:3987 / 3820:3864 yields 1.07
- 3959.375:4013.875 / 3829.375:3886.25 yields 1.12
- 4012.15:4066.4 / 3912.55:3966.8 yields 1.29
